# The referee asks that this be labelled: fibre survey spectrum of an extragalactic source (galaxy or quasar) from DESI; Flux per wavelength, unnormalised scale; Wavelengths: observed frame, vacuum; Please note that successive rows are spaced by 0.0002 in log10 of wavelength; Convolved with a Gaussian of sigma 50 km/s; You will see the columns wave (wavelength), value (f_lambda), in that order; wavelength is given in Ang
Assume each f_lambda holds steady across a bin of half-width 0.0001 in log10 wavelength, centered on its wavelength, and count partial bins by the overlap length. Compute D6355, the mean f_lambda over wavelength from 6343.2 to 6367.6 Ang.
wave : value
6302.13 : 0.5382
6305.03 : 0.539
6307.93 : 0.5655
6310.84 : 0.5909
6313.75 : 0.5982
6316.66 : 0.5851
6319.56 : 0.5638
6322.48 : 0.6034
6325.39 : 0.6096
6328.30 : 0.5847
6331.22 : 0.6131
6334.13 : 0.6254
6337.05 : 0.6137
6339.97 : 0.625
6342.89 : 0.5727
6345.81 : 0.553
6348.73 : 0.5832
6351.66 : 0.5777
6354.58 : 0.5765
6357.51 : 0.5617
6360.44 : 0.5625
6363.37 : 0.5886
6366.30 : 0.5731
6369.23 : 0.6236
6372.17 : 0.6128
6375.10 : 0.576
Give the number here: 0.572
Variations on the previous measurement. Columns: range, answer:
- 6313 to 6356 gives 0.592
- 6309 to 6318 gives 0.59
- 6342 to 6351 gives 0.57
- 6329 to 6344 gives 0.609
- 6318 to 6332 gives 0.594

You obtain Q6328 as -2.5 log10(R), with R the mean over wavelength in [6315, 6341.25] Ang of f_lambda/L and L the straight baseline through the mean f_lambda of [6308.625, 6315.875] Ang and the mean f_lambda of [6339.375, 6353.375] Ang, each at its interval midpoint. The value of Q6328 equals -0.03 mag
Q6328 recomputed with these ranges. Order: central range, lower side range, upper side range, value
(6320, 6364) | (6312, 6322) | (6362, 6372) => 0.00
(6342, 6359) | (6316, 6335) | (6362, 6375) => 0.05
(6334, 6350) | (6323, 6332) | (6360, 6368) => 0.00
